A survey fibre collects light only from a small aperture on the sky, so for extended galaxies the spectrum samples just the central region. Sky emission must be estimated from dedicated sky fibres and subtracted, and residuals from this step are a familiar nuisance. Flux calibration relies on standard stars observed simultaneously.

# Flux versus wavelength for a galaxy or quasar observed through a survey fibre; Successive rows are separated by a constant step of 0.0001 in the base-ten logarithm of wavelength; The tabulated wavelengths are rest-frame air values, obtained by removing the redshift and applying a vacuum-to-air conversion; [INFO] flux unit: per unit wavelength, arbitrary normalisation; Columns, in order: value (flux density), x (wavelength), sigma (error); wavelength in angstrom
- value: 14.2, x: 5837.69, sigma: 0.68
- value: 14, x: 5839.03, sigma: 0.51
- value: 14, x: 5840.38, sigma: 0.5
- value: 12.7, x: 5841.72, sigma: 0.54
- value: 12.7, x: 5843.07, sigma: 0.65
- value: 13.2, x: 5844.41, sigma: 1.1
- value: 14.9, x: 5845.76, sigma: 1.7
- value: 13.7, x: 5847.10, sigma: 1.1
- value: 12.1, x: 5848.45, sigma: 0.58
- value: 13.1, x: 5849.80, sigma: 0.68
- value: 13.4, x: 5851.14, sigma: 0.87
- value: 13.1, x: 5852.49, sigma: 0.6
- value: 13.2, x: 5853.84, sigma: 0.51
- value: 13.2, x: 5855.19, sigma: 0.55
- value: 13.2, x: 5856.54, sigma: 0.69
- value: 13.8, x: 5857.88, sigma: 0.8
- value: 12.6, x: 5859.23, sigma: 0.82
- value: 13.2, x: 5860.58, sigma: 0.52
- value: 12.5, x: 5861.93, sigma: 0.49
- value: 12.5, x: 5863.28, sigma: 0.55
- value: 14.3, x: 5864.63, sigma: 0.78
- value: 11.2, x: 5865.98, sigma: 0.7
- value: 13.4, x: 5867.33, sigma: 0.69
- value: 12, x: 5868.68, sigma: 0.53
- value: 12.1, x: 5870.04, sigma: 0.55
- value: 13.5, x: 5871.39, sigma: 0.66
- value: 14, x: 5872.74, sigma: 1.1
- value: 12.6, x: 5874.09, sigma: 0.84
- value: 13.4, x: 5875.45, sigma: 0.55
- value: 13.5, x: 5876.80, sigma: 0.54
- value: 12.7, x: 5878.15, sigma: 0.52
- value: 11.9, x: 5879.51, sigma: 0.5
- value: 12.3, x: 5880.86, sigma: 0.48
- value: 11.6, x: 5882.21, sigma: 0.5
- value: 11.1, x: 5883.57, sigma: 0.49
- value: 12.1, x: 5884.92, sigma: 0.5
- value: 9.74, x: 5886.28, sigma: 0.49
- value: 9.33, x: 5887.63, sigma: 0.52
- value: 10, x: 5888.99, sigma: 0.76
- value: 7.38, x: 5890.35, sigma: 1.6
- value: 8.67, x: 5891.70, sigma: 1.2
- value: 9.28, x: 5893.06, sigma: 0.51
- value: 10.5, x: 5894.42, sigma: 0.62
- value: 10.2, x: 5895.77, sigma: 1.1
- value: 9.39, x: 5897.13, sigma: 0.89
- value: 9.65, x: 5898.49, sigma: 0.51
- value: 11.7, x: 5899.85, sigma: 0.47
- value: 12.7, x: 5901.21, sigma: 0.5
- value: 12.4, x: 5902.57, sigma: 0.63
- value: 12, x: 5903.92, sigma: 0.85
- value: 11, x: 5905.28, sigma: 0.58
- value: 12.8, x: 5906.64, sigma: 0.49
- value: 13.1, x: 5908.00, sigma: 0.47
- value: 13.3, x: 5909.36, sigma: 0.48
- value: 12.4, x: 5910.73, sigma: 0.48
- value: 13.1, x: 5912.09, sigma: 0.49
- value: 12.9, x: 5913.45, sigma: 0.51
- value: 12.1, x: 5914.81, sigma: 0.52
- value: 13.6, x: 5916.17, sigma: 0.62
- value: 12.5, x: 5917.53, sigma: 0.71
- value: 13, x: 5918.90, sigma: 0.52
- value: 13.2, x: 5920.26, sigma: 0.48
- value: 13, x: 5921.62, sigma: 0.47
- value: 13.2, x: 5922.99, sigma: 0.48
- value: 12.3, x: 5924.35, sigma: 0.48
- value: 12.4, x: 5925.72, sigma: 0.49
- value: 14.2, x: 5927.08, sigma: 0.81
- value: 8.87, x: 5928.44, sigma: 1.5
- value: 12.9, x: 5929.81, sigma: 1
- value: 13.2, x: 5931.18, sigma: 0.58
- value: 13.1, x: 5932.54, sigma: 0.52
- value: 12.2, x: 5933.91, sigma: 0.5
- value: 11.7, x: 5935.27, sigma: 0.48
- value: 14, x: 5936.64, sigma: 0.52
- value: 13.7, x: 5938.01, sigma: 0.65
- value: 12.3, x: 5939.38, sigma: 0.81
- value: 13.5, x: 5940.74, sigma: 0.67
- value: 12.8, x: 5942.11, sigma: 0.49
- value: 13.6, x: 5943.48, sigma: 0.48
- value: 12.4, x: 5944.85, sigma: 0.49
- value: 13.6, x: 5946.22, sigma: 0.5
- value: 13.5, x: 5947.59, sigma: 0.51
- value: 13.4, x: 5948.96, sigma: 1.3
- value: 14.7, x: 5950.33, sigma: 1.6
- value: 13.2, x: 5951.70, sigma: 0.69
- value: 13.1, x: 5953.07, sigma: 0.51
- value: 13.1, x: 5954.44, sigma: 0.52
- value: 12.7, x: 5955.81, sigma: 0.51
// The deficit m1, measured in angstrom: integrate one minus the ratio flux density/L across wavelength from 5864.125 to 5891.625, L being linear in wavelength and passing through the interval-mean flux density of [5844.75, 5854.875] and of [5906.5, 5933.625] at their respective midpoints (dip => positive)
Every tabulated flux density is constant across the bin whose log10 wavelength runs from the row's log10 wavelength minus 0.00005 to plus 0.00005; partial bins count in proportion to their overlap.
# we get 2.7 angstrom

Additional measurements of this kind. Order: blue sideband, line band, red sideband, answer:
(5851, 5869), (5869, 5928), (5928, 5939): 3.9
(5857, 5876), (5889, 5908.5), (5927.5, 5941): 3.1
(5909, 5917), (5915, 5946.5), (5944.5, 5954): 0.8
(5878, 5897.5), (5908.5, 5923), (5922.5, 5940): -1.4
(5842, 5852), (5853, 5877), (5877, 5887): -1.0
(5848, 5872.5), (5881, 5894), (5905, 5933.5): 2.8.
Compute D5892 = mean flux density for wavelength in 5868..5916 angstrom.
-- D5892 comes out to 11.6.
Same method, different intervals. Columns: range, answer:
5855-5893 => 12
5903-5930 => 12.6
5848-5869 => 13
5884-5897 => 9.71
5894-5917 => 12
